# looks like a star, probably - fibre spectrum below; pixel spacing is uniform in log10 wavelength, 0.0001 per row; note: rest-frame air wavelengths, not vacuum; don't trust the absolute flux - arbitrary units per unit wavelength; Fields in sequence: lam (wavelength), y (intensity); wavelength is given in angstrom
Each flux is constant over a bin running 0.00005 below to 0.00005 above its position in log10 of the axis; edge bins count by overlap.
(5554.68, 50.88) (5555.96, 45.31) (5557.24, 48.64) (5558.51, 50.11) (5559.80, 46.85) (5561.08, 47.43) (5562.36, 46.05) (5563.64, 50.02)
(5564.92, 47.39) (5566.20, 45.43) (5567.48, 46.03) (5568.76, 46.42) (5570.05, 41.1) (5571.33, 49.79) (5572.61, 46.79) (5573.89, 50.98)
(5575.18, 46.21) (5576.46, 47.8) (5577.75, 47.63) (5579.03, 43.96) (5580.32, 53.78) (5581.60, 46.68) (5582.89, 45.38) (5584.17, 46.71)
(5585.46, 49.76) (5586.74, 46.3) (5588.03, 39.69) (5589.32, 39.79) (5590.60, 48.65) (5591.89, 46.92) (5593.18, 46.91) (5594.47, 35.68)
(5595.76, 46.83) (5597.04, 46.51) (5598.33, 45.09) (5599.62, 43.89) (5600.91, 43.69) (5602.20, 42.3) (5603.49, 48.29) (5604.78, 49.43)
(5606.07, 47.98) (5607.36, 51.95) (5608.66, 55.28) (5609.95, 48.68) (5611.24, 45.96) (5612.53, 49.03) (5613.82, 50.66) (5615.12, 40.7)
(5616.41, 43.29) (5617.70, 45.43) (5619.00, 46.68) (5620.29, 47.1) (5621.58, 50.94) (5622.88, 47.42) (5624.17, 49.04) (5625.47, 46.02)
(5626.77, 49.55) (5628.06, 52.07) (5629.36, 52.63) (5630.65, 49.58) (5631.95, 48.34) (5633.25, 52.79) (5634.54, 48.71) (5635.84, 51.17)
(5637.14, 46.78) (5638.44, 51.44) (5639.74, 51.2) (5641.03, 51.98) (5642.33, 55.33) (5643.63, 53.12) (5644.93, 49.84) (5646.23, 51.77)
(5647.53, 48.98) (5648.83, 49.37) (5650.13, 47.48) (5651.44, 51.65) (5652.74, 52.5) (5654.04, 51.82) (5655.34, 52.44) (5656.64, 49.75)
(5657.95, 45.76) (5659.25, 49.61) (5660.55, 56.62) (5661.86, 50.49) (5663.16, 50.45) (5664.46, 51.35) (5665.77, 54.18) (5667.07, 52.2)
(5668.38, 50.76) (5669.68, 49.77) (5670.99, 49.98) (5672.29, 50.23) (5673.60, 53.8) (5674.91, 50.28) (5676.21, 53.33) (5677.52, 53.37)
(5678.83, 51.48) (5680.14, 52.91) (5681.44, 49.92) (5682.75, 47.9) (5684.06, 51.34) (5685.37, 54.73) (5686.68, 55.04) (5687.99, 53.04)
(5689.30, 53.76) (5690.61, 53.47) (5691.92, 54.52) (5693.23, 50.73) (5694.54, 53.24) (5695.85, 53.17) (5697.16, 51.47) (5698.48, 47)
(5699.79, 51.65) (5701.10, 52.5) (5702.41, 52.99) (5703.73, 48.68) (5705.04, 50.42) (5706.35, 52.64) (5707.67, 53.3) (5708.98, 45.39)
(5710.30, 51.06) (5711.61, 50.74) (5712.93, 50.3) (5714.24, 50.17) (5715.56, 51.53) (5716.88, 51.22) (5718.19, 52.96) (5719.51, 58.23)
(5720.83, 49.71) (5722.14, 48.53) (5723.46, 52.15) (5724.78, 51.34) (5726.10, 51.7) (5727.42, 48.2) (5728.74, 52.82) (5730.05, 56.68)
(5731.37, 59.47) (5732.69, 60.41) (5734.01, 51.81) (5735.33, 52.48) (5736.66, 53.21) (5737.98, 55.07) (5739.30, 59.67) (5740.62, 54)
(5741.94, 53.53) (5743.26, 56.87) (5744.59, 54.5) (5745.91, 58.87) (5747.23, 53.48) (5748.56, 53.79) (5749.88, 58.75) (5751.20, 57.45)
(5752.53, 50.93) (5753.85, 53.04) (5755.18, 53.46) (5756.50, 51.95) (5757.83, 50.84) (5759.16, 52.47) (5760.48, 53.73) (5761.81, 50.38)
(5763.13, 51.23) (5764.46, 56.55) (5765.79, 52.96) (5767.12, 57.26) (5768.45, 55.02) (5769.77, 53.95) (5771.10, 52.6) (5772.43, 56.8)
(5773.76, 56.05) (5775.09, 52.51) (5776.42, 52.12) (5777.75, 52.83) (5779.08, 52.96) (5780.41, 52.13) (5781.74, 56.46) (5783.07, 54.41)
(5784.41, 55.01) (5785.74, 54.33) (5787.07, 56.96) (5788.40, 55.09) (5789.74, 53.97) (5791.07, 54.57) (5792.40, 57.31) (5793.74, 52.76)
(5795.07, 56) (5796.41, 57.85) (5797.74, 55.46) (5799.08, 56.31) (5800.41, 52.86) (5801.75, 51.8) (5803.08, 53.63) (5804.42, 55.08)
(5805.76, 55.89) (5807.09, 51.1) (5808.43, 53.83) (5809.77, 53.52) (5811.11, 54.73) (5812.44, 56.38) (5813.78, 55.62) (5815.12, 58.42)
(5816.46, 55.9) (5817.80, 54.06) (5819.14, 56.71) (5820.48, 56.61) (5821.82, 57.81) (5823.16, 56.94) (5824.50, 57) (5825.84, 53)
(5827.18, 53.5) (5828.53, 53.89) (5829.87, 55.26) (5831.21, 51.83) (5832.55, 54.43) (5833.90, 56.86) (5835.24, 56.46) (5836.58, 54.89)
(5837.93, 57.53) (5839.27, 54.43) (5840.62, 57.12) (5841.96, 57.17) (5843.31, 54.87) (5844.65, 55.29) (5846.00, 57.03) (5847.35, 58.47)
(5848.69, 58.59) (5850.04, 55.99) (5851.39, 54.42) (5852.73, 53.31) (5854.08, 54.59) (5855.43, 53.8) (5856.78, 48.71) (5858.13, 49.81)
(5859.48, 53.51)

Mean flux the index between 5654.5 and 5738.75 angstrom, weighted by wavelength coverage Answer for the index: 52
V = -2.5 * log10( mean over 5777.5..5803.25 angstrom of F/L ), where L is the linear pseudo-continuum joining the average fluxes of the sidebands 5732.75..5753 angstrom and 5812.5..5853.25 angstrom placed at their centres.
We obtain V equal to 0.02 mag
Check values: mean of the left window 55.1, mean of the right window 55.8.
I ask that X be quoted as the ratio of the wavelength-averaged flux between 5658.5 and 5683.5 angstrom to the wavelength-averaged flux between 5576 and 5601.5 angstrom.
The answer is 1.13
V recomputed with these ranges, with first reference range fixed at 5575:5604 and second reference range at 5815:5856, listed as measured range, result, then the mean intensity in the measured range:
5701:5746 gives -0.04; 52.9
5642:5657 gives -0.07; 51.1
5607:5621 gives -0.02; 47.6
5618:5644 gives -0.06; 50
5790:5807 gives -0.01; 54.8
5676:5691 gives -0.06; 52.5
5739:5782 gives -0.03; 54.2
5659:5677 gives -0.06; 51.7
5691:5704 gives -0.04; 51.7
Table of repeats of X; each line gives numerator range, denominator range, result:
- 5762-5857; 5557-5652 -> 1.15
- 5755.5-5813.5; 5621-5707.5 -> 1.06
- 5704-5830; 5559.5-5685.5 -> 1.11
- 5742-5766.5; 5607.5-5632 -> 1.11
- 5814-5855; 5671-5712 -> 1.08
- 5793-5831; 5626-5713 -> 1.07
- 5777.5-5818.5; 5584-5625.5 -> 1.18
